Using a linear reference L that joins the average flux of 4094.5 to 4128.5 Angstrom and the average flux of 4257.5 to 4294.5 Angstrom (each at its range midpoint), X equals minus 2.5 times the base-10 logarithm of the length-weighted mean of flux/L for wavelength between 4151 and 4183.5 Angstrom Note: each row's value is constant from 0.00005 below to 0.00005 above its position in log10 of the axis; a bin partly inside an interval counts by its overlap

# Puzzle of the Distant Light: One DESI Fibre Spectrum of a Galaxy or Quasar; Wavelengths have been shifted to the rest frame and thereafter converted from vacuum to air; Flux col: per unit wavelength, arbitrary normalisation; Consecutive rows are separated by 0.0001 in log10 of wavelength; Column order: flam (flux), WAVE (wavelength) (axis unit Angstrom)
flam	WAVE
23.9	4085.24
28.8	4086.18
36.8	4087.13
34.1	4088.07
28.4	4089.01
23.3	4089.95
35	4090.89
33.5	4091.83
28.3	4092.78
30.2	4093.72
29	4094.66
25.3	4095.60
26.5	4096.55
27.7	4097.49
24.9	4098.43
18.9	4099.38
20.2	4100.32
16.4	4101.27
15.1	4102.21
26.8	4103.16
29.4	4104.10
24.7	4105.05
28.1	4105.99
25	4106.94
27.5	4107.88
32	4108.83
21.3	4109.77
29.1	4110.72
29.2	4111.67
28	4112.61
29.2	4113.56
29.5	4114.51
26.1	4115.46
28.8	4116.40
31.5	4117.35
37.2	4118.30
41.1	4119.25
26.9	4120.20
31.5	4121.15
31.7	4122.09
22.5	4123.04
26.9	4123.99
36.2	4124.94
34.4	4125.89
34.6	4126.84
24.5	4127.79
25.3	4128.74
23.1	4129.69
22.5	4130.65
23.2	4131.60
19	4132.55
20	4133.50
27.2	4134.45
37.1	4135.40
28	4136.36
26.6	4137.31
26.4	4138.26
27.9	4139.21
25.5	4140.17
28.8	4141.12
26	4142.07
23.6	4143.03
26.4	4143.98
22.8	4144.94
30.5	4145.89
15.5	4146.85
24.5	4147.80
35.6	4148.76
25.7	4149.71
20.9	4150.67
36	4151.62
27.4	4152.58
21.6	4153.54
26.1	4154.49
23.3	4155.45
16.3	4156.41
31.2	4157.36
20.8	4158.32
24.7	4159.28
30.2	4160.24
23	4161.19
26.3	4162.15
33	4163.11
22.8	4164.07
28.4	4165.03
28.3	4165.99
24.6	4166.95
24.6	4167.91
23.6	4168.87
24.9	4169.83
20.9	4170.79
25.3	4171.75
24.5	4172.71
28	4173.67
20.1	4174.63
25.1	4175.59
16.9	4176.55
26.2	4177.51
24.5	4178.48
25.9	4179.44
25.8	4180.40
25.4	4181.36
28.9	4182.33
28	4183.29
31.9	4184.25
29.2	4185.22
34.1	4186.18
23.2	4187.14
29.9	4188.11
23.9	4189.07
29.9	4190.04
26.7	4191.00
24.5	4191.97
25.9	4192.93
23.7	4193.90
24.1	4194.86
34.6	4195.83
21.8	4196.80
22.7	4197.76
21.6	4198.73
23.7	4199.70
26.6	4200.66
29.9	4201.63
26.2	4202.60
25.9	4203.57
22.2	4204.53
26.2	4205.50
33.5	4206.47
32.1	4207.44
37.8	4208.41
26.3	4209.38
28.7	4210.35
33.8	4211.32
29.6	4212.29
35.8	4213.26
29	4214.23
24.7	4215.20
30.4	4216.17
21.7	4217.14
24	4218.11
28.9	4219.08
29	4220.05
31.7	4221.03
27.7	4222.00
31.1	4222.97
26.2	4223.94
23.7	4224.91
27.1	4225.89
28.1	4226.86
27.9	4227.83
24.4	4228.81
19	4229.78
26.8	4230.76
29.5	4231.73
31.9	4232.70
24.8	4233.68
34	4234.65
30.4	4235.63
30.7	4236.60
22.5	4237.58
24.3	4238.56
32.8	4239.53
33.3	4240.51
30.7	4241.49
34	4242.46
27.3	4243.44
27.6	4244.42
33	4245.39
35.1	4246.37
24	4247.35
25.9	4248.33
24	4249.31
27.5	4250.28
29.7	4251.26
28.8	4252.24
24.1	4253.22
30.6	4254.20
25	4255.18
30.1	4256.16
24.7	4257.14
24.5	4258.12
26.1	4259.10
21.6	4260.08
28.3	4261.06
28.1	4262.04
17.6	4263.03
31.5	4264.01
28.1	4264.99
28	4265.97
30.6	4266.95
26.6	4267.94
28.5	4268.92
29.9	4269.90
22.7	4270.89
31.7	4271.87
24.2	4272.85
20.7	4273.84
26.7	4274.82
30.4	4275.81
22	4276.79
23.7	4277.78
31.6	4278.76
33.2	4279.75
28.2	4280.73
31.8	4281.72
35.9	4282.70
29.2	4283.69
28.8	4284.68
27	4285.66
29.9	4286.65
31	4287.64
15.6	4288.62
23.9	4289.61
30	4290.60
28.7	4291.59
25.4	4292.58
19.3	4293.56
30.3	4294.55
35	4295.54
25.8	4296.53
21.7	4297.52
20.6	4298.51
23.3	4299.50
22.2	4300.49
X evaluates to 0.089 mag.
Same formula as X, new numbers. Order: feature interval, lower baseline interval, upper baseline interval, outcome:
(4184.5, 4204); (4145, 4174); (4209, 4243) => 0.02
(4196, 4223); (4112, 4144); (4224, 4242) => 0.00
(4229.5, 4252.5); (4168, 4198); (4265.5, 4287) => -0.05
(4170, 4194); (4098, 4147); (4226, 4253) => 0.07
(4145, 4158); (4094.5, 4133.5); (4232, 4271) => 0.07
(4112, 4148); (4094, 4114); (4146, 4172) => -0.09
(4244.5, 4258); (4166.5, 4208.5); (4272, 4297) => -0.03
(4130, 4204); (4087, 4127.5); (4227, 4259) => 0.10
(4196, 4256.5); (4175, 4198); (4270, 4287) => -0.04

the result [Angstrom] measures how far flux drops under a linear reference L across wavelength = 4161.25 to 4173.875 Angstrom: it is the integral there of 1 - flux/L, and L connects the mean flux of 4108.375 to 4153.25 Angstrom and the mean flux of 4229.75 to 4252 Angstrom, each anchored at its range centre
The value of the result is 1.12 Angstrom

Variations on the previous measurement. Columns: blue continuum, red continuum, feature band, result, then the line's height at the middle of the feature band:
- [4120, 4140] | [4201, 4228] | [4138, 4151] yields 0.86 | 27.6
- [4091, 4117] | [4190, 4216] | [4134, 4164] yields 0.72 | 27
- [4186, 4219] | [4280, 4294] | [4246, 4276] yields 0.75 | 27.6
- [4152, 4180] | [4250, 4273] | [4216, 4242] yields -1.54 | 26.3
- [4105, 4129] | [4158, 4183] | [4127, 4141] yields 1.16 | 28.1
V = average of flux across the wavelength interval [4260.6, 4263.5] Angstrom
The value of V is 24.6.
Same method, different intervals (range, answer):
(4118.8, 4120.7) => 33.8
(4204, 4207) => 27.4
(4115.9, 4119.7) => 34.6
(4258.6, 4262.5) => 26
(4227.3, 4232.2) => 25.5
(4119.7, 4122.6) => 30.1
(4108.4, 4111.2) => 27.4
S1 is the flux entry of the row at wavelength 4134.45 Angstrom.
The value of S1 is 27.2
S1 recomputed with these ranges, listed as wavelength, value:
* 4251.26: 29.7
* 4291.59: 28.7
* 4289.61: 23.9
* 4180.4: 25.8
